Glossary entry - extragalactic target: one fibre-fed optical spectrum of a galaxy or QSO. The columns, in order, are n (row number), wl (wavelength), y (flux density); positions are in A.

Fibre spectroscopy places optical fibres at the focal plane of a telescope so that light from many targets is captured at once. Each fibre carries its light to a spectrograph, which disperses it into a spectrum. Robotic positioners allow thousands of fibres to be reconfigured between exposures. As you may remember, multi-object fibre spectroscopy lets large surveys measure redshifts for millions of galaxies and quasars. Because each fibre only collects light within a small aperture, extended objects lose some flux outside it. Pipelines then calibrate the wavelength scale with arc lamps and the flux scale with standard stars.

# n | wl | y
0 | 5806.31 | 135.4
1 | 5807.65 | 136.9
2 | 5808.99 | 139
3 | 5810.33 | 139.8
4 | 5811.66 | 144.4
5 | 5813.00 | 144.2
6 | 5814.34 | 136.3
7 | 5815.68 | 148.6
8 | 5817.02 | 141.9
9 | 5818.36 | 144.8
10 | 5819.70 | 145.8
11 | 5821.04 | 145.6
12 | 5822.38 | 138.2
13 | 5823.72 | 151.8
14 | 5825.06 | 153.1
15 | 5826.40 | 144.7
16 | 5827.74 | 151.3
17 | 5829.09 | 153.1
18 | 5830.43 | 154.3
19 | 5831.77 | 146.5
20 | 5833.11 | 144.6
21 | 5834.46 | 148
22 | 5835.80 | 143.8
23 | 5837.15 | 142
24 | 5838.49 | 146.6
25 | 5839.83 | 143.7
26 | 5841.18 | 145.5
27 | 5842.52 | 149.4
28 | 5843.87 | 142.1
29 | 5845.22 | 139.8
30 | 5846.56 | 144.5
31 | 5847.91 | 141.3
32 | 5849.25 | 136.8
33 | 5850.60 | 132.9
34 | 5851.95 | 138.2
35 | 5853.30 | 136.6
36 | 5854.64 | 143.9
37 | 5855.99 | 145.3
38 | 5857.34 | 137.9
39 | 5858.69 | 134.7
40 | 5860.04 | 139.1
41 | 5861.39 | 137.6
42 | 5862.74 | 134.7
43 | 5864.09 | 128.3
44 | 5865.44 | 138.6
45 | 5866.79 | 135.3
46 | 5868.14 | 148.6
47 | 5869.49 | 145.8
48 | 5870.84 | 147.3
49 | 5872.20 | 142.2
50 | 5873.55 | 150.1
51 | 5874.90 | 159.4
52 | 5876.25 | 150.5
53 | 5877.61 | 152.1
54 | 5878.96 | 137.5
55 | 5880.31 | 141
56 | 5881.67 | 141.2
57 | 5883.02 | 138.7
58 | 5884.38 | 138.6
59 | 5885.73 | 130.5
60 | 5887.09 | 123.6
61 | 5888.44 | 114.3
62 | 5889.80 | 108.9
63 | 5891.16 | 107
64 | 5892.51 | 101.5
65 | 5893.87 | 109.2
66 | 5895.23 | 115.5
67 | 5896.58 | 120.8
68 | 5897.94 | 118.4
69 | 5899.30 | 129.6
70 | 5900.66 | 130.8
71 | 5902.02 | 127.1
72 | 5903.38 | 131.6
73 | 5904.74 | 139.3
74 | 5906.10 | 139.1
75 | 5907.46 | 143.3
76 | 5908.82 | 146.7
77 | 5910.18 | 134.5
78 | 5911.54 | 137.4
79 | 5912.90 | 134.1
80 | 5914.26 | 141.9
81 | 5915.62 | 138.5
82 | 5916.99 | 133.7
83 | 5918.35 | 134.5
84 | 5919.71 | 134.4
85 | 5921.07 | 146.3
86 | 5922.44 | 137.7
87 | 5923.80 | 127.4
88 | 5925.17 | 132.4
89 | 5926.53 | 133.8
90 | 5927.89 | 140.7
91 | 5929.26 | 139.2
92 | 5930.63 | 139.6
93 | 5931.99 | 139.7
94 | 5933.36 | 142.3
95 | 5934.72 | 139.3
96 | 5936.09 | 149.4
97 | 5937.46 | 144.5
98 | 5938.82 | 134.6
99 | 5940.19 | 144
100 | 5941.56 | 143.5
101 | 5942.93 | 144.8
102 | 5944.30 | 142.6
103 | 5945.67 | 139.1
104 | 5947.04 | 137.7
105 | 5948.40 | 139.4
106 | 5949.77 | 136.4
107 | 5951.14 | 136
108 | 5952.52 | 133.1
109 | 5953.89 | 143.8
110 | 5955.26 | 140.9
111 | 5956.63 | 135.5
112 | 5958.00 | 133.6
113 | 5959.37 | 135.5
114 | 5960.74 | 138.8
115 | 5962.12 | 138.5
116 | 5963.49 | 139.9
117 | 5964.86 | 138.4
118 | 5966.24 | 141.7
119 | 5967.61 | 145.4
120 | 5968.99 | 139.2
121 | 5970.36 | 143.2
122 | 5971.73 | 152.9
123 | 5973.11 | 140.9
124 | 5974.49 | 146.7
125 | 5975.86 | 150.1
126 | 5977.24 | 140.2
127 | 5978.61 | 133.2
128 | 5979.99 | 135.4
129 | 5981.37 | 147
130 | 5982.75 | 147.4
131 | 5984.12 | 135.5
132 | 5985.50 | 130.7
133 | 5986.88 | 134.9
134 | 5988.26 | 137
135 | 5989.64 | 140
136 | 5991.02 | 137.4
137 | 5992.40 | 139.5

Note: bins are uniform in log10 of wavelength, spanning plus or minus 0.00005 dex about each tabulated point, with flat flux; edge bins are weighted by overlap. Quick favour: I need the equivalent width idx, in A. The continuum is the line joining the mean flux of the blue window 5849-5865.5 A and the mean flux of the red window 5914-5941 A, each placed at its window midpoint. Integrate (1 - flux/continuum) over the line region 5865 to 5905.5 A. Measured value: 1.56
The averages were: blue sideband 137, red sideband 139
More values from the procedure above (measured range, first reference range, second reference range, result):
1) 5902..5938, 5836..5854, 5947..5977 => 0.7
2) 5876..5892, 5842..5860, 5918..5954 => 1.0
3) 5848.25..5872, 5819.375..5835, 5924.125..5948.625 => 1.1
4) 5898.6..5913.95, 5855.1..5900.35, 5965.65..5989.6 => 0.0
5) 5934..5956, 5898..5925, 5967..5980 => -0.1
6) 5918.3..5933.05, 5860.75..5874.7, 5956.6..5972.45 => 0.4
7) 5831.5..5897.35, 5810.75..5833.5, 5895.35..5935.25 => 2.1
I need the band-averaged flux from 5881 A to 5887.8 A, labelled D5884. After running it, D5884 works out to 135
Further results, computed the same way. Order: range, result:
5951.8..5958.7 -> 137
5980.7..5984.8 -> 143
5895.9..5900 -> 123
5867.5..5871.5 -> 147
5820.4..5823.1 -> 142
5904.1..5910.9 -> 141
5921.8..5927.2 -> 133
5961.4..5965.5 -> 139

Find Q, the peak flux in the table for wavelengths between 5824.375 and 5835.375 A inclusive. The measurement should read 154.3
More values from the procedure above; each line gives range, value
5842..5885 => 159.4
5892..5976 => 152.9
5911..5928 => 146.3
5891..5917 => 146.7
